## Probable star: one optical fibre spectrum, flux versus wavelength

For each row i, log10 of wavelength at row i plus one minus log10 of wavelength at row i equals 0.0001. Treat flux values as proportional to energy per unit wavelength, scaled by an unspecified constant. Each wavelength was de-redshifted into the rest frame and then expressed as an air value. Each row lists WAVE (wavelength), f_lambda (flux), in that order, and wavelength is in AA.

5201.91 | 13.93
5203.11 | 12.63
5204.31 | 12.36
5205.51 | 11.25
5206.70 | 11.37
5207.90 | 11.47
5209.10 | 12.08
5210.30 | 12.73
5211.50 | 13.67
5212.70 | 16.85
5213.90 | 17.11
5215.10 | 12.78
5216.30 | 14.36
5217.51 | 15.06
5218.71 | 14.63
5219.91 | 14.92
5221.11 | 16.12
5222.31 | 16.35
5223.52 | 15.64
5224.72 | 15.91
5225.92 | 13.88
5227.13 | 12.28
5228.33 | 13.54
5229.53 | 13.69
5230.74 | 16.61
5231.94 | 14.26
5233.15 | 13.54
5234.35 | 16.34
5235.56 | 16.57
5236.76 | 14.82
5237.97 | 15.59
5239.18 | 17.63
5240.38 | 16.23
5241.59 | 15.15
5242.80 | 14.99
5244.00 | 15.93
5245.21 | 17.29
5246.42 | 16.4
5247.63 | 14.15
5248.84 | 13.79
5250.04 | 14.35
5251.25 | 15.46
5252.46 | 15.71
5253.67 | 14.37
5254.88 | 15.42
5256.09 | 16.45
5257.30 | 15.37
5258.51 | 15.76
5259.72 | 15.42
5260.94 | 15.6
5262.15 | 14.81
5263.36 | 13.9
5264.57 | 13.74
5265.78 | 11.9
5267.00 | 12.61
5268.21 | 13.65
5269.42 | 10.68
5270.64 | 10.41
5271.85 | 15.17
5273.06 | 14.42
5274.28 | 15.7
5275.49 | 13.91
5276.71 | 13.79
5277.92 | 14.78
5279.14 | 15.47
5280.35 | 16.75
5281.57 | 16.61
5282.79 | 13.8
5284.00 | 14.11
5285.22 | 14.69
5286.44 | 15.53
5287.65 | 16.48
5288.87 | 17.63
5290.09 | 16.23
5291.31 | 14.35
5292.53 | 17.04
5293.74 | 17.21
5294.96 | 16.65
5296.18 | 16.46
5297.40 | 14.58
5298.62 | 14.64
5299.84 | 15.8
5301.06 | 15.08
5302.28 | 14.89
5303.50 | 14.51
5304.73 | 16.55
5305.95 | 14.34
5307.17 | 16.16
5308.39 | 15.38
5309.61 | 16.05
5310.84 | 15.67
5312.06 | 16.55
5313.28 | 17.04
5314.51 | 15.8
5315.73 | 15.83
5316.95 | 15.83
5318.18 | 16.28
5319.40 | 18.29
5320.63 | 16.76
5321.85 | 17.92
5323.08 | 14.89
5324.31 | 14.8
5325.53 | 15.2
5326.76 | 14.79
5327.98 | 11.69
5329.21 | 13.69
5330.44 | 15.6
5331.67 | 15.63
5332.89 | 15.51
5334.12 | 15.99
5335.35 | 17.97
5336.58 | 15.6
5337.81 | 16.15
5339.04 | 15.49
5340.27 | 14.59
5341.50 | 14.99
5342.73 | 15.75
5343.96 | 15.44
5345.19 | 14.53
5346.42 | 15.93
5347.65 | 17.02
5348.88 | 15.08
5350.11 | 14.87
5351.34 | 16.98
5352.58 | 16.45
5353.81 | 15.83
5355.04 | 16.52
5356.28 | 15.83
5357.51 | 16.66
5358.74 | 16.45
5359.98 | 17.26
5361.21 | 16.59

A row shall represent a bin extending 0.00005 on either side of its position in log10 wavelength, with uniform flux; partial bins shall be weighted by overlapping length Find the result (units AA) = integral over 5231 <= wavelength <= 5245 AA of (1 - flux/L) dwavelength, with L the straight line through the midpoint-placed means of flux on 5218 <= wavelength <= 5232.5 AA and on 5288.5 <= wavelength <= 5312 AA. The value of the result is -0.60 AA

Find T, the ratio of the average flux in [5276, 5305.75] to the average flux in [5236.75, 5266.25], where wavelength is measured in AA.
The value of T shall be 1.02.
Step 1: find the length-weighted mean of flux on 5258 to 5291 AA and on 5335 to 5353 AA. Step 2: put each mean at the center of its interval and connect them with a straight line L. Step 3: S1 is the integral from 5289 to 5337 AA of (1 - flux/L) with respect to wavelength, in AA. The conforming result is -1.66 AA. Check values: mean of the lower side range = 14.6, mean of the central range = 15.7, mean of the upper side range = 15.7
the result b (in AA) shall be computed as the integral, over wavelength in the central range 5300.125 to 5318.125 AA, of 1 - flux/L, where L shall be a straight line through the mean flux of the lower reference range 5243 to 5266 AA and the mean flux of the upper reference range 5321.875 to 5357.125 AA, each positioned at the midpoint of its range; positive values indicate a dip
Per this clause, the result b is -0.4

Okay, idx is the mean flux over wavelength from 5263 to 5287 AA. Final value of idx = 14.1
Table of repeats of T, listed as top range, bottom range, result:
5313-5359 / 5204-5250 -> 1.07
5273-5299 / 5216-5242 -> 1.02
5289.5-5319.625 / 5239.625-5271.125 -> 1.08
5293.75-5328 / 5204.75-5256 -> 1.07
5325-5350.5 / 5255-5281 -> 1.07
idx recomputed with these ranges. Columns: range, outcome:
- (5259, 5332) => 15.2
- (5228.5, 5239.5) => 15.3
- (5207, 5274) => 14.7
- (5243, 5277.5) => 14.5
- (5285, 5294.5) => 16.2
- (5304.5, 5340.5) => 15.7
